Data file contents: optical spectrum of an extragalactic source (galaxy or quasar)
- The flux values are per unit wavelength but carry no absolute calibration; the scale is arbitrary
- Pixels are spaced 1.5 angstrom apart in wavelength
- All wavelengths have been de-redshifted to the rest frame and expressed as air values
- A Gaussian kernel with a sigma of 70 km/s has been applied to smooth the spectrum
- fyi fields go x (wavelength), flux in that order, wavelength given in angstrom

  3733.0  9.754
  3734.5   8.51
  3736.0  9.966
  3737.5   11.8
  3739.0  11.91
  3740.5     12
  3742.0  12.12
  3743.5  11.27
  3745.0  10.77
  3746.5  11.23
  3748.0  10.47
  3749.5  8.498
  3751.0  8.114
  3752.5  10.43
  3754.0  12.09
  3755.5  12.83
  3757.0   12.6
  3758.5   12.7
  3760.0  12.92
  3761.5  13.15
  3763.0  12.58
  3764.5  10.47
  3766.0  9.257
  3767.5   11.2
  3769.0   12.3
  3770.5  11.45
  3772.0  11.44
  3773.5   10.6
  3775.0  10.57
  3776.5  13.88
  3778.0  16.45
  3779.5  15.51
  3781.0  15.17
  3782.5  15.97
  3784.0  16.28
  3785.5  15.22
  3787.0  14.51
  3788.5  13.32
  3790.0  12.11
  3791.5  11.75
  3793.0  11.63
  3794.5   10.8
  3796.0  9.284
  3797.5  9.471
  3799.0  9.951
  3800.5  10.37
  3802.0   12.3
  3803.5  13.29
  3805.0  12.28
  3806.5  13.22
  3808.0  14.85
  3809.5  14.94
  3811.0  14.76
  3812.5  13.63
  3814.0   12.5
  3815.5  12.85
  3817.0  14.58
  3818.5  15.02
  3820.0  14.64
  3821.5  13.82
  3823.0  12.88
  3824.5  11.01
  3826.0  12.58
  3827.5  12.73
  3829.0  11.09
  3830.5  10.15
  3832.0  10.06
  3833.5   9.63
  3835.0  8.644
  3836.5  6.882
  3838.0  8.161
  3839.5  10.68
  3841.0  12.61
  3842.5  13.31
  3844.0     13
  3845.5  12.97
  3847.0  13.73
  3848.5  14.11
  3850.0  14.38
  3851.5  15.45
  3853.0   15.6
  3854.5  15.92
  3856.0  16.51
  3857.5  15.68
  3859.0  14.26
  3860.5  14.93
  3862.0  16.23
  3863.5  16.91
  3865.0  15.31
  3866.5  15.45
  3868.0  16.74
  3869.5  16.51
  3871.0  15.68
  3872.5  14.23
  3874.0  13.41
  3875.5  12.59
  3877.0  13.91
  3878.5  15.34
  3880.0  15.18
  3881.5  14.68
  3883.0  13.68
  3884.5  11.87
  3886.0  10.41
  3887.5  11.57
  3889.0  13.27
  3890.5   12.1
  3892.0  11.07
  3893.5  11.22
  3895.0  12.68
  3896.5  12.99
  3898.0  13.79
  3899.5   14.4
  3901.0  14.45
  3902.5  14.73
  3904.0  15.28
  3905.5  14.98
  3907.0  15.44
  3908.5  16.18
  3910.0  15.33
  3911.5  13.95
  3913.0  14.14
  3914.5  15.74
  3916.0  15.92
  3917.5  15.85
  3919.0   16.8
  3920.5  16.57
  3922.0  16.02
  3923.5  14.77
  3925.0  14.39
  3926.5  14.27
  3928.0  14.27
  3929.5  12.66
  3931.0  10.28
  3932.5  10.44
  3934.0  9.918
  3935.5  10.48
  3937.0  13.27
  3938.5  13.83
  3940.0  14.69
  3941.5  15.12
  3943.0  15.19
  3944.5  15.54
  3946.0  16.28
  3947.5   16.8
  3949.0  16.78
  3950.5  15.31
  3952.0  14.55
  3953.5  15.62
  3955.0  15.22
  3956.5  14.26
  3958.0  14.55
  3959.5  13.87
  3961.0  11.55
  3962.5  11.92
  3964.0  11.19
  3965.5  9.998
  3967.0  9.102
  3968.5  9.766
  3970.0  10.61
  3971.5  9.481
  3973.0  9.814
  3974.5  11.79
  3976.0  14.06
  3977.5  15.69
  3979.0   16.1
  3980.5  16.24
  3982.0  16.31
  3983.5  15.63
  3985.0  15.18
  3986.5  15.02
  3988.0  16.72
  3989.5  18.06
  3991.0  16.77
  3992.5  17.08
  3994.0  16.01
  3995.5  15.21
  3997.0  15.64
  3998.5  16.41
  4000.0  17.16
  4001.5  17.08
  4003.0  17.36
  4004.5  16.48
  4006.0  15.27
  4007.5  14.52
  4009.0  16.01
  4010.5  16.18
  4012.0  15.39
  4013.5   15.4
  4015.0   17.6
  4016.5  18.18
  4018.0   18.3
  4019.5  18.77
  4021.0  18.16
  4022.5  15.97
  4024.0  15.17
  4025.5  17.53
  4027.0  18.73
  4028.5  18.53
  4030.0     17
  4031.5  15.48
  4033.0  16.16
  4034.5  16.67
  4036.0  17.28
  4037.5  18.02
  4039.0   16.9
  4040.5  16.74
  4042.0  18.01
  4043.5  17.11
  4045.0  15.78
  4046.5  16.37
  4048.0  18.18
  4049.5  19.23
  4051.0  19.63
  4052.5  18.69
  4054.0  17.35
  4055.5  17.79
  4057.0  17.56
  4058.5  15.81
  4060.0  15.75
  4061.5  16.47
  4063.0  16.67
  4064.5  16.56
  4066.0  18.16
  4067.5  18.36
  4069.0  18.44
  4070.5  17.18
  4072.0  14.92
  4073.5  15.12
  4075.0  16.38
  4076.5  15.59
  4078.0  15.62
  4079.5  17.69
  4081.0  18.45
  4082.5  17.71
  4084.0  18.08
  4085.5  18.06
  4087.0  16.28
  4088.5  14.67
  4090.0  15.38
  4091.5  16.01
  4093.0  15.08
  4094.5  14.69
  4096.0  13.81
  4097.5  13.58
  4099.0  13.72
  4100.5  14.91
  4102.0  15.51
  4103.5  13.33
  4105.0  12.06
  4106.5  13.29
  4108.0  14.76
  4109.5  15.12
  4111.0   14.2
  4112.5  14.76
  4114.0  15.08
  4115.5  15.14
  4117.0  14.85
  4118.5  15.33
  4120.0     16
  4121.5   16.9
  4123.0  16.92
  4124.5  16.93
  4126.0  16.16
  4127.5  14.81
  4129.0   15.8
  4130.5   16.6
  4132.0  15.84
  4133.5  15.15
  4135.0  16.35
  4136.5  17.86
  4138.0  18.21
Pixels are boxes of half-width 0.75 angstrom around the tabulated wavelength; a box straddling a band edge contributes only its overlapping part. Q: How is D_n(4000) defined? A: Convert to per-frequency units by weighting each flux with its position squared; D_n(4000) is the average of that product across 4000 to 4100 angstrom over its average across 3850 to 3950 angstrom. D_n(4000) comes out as 1.3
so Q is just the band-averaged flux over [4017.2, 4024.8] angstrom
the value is 17.3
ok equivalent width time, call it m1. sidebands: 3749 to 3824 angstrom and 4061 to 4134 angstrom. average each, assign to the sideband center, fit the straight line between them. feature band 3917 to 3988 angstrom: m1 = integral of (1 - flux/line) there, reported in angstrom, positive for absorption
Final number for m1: 2.5 angstrom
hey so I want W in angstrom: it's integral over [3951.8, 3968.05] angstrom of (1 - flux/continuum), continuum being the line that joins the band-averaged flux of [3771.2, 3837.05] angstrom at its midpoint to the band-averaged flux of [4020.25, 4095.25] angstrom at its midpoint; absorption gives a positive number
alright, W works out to 2.63 angstrom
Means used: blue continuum 12.6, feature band 12.8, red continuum 16.9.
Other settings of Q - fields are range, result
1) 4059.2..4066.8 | 16.7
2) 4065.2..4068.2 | 18.2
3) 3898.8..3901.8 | 14.4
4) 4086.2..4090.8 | 15.5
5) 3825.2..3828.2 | 12.6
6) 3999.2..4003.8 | 17.2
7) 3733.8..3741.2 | 10.8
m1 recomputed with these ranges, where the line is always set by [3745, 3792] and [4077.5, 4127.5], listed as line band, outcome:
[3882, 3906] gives 0.9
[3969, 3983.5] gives 0.9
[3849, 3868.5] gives -3.5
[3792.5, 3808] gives 1.5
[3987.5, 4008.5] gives -2.8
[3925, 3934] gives 1.0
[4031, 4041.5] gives -1.4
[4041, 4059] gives -3.2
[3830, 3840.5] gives 3.0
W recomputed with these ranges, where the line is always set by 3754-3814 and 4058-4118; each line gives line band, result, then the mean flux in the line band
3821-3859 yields 2.2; 12.5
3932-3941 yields 1.2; 12.2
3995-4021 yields -3.0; 16.6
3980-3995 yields -1.6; 16.3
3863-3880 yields -1.9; 15.1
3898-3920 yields -2.0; 15.2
